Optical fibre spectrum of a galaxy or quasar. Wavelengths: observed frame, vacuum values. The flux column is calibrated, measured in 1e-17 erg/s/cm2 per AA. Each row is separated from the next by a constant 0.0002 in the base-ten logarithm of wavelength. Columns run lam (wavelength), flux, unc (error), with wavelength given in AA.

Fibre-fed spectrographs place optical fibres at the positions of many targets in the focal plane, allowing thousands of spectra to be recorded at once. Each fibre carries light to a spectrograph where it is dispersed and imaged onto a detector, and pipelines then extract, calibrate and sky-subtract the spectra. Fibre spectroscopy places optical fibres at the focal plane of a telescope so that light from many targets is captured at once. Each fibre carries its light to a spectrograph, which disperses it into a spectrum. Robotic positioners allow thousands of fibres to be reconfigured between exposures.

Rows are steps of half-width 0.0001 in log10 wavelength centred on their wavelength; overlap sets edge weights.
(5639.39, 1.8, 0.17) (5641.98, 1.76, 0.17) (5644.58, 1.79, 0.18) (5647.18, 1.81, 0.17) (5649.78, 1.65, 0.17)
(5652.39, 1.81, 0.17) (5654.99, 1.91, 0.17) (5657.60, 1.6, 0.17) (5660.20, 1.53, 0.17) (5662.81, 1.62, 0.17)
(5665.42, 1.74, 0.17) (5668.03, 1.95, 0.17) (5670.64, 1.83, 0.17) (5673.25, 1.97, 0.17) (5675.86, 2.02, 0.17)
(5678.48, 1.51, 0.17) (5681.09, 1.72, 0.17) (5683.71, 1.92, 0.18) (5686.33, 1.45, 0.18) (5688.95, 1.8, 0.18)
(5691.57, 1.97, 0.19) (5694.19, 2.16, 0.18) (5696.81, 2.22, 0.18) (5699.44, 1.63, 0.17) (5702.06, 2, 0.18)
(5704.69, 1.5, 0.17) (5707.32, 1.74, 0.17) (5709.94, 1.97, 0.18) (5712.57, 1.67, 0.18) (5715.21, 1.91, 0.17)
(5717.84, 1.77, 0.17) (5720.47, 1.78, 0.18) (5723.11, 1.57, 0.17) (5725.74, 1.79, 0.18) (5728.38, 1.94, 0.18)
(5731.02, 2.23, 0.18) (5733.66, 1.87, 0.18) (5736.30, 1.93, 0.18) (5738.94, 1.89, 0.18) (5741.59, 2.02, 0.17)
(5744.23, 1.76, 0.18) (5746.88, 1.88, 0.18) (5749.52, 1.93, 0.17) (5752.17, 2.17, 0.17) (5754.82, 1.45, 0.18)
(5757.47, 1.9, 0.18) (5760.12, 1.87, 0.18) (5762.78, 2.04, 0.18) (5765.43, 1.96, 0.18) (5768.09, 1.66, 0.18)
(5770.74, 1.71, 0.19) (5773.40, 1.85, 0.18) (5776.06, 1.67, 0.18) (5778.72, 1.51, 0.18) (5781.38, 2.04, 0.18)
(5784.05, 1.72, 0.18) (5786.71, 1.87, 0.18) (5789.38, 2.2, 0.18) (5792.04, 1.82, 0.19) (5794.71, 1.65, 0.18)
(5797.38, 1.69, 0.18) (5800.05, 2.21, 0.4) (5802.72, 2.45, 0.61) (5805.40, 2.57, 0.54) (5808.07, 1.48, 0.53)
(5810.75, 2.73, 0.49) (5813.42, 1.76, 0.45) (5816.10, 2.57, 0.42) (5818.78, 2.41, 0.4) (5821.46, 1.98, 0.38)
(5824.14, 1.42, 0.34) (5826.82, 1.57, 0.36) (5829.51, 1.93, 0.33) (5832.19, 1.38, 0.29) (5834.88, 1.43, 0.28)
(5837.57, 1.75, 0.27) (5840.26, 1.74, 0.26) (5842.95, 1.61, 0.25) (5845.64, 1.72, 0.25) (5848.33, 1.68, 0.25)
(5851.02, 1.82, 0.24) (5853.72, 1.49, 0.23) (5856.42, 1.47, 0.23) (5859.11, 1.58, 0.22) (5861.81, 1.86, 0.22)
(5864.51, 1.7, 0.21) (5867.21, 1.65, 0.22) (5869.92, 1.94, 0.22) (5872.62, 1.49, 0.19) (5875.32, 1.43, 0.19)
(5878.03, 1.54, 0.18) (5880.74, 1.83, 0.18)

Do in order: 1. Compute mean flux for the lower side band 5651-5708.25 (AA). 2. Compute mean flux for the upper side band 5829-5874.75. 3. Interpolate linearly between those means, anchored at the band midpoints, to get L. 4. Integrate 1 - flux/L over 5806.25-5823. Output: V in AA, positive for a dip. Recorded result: -4.71 AA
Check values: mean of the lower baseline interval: 1.8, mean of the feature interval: 2.16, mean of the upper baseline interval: 1.65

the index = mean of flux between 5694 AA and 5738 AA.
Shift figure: 1.86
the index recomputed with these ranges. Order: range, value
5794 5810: 2.05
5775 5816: 1.98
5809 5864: 1.79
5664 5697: 1.85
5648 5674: 1.76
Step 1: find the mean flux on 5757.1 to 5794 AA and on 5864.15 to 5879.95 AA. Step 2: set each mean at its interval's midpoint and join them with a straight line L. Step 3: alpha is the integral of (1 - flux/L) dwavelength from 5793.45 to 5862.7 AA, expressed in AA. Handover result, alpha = -4.7 AA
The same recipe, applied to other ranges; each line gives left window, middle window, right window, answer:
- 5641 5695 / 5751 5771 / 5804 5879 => -0.8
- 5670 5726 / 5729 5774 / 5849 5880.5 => -3.4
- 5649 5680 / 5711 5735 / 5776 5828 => 0.2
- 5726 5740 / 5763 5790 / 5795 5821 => 3.5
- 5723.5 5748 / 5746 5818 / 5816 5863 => -4.8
